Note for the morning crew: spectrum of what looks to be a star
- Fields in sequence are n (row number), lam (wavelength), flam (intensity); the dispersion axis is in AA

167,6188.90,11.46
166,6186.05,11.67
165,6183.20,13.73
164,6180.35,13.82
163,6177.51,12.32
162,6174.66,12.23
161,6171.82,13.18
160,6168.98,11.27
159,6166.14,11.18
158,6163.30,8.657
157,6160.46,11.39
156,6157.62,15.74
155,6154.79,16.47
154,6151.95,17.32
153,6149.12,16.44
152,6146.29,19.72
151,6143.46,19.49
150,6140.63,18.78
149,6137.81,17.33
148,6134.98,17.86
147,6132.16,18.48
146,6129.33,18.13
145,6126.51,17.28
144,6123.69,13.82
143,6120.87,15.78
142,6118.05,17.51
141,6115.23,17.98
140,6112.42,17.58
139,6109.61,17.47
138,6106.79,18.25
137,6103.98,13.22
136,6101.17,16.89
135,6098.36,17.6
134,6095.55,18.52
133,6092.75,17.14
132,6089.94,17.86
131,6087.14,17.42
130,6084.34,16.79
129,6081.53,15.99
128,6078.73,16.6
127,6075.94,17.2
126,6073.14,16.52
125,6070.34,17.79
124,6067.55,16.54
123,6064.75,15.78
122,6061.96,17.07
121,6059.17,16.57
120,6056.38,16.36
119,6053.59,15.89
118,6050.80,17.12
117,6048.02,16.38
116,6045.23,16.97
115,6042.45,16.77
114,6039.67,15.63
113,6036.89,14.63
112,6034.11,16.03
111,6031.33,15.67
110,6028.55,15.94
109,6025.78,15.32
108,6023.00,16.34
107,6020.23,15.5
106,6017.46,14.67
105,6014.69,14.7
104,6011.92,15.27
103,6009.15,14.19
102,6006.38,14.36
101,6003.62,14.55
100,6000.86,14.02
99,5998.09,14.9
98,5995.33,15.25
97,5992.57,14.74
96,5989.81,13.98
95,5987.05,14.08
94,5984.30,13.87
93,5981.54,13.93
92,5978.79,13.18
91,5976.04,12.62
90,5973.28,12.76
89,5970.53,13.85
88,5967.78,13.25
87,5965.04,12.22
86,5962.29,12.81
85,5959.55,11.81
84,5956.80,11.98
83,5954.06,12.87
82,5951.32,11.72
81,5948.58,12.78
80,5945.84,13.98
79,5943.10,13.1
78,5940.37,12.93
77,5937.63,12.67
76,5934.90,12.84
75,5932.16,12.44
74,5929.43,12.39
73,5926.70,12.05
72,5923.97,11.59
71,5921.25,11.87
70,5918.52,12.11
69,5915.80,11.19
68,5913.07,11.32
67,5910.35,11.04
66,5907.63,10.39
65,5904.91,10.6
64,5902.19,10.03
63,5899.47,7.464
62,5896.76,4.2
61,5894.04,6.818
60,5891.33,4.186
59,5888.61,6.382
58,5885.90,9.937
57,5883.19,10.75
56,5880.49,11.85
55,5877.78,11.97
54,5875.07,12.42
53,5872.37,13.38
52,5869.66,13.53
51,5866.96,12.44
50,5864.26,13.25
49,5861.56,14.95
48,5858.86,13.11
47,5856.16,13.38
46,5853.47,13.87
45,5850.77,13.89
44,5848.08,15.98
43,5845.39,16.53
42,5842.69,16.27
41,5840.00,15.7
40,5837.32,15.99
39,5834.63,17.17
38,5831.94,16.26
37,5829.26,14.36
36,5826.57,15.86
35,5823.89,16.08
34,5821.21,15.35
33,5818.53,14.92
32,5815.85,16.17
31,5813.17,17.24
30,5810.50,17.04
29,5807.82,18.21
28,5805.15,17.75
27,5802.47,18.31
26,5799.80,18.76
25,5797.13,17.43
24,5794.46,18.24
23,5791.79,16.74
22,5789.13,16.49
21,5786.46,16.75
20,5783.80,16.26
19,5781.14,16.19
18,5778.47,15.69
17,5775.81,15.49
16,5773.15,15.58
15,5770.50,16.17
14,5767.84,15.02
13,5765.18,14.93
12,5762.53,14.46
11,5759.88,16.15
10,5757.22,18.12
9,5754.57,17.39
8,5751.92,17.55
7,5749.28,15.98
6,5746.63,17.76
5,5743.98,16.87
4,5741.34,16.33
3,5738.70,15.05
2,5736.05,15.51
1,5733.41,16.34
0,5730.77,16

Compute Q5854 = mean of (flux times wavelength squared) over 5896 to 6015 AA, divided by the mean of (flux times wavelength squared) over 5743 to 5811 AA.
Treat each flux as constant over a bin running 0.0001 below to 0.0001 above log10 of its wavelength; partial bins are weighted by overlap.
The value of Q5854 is 0.80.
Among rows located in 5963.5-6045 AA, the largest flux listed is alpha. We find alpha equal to 16.77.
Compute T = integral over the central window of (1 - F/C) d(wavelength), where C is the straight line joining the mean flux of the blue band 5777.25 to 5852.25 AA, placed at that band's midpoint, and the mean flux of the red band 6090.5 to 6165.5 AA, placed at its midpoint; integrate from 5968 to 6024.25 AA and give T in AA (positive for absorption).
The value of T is 7.7 AA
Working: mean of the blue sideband 16.5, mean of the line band 14.3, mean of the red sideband 16.7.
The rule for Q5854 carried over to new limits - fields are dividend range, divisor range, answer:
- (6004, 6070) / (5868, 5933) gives 1.59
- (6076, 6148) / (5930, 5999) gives 1.38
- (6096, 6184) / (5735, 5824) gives 1.07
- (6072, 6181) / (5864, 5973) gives 1.52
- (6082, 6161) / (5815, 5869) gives 1.25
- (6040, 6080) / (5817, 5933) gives 1.43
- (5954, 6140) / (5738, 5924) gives 1.19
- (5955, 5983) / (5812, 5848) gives 0.84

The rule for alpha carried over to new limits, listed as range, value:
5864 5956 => 13.98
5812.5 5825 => 17.24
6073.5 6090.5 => 17.86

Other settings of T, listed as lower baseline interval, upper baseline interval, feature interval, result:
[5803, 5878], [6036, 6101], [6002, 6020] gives 1.9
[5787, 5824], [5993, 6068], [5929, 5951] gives 4.5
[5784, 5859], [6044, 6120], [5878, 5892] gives 6.2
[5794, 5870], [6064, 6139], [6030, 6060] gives 1.0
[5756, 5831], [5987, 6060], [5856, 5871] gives 2.5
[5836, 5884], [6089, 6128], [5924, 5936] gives 2.0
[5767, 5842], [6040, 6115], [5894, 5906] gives 6.3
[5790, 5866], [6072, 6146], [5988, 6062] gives 6.2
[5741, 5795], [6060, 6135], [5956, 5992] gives 7.7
